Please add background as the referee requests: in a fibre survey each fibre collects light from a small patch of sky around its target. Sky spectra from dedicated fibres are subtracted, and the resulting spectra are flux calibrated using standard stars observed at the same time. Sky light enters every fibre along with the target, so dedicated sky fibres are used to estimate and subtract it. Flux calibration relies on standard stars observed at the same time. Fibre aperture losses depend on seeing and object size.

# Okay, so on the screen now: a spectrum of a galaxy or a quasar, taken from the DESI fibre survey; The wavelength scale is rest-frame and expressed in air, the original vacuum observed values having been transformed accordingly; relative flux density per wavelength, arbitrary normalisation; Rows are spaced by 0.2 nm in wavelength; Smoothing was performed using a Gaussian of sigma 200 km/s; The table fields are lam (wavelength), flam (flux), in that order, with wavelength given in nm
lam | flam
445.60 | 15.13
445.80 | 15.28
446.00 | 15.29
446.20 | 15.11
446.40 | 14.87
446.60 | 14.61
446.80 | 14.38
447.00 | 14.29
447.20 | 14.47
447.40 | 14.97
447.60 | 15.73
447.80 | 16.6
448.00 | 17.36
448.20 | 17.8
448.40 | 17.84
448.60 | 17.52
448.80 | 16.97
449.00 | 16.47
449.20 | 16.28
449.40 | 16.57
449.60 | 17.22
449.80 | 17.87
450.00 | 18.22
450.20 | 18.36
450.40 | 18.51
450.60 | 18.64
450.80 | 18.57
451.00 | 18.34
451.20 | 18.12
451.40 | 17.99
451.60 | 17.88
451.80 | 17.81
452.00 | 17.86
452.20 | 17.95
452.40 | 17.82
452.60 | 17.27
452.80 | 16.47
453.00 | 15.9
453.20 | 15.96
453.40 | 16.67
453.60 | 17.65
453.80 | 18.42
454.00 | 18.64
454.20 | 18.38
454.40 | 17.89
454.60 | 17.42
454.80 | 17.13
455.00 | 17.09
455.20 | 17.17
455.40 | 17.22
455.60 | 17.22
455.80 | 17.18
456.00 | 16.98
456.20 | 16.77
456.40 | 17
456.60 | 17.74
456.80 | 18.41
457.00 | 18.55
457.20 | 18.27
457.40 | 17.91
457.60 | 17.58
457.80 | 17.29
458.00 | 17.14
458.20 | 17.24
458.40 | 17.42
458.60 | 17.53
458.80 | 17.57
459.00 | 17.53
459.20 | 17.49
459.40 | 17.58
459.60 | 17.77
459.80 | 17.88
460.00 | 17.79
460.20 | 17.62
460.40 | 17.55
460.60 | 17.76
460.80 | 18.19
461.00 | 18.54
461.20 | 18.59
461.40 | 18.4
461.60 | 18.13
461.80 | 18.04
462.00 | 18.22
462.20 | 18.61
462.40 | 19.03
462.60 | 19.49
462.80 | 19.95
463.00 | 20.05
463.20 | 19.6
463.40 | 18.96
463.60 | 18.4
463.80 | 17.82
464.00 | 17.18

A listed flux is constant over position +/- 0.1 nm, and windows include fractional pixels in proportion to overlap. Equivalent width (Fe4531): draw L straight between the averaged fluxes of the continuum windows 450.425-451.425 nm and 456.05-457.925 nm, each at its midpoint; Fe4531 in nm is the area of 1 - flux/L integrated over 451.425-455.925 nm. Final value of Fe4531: 0.16 nm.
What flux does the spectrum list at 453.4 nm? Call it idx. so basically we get 16.67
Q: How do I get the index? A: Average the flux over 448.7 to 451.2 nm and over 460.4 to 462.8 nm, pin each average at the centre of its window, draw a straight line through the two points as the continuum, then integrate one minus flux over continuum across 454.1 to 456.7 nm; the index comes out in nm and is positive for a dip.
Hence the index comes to 0.11 nm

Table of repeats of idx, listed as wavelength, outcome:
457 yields 18.55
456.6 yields 17.74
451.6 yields 17.88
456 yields 16.98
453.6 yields 17.65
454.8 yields 17.13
